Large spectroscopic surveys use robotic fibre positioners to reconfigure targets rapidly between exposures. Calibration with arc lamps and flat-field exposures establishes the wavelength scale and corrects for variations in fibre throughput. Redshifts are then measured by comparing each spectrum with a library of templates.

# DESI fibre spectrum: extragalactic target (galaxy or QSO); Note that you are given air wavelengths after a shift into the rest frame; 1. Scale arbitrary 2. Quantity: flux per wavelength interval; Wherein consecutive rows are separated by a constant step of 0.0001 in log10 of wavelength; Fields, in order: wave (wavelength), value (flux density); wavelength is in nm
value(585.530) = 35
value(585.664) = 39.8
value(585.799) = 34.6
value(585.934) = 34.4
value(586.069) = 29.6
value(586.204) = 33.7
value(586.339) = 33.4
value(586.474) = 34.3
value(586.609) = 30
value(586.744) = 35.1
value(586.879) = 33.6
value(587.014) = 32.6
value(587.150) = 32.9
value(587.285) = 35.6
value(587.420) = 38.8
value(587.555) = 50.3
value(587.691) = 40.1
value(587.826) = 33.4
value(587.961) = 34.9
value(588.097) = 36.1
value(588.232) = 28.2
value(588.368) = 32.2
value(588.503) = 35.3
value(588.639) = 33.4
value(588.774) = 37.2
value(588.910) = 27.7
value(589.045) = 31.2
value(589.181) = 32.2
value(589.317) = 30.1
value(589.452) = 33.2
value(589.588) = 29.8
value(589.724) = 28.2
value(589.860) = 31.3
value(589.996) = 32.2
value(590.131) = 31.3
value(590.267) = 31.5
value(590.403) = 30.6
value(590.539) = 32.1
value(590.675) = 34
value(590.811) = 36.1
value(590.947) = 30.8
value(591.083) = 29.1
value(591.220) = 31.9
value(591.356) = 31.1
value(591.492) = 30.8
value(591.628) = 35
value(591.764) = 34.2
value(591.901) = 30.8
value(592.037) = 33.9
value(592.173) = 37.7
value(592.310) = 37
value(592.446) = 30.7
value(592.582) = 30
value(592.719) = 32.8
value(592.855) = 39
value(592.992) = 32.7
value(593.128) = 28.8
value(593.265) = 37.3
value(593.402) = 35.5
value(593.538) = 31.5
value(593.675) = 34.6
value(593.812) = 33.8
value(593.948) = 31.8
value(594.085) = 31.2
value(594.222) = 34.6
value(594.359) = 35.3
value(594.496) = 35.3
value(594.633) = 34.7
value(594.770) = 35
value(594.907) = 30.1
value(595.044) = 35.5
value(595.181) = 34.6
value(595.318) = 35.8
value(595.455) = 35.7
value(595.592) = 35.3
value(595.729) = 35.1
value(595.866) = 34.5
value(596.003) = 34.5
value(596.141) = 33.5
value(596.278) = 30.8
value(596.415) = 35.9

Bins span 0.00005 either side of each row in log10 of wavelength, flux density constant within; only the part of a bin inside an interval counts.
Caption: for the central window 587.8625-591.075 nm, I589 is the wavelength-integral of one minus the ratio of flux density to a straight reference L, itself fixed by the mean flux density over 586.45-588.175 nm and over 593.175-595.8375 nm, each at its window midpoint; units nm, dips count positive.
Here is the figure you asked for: 0.305 nm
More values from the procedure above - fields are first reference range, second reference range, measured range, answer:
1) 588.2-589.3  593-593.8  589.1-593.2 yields 0.07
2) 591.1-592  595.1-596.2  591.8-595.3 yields -0.03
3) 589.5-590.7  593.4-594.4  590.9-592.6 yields -0.03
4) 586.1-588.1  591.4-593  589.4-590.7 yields 0.12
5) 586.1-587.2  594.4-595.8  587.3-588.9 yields -0.13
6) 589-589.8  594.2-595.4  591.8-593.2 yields -0.02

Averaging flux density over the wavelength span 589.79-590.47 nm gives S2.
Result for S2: 31.4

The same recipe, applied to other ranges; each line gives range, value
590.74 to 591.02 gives 33.4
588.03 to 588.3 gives 32.2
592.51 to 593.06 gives 33.6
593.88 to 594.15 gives 31.5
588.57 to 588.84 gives 35.3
